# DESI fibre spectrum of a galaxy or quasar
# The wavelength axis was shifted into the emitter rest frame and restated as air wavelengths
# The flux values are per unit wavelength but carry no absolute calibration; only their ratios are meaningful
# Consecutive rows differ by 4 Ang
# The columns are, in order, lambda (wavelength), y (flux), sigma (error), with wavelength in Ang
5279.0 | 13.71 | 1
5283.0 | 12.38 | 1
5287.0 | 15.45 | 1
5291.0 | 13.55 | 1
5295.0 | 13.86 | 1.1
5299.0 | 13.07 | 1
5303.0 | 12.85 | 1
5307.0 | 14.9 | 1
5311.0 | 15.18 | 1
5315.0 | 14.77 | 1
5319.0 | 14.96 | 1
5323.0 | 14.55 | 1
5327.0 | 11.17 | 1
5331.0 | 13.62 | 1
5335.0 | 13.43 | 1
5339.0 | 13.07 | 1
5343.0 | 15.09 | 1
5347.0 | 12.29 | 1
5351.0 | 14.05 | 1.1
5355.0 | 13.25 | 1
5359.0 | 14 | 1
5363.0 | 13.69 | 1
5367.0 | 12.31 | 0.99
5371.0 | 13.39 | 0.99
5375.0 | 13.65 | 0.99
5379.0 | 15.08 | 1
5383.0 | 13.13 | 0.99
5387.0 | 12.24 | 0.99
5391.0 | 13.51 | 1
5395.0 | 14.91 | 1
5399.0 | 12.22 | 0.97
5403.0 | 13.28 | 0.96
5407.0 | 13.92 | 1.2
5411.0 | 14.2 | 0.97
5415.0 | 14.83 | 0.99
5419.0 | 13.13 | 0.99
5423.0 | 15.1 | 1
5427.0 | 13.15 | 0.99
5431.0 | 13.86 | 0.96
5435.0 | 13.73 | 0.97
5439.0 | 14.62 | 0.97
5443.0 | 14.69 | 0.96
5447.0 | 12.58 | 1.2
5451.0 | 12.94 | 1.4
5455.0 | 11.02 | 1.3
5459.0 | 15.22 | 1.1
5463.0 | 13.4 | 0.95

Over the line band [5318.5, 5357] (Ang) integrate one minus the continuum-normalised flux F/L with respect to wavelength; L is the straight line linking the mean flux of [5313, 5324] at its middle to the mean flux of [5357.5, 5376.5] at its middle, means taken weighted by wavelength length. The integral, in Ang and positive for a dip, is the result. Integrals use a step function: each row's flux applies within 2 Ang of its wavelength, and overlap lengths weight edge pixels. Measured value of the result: 2.0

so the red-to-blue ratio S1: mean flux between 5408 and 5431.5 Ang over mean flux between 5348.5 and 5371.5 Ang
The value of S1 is 1.0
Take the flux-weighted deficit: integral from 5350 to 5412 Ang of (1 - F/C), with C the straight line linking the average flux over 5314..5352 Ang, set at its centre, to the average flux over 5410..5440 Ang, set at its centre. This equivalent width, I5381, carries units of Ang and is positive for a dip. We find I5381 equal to 1.49 Ang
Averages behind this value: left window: 13.7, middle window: 13.5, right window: 14.1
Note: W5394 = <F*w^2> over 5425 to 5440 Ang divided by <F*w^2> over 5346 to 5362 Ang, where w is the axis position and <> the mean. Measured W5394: 1.1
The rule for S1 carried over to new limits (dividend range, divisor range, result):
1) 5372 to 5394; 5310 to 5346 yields 0.98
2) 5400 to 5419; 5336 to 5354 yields 1.02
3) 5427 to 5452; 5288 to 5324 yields 0.97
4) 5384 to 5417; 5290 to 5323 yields 0.96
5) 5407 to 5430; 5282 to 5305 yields 1.04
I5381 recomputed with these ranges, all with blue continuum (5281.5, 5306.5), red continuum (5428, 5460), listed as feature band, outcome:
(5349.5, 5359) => -0.1 Ang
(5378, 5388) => 0.1 Ang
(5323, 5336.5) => 0.6 Ang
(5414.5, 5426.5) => -0.5 Ang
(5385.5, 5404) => 0.4 Ang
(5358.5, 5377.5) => 0.2 Ang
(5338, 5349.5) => 0.0 Ang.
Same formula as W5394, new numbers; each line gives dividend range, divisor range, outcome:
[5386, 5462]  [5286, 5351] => 1.03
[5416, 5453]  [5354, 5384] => 1.04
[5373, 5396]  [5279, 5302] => 1.04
